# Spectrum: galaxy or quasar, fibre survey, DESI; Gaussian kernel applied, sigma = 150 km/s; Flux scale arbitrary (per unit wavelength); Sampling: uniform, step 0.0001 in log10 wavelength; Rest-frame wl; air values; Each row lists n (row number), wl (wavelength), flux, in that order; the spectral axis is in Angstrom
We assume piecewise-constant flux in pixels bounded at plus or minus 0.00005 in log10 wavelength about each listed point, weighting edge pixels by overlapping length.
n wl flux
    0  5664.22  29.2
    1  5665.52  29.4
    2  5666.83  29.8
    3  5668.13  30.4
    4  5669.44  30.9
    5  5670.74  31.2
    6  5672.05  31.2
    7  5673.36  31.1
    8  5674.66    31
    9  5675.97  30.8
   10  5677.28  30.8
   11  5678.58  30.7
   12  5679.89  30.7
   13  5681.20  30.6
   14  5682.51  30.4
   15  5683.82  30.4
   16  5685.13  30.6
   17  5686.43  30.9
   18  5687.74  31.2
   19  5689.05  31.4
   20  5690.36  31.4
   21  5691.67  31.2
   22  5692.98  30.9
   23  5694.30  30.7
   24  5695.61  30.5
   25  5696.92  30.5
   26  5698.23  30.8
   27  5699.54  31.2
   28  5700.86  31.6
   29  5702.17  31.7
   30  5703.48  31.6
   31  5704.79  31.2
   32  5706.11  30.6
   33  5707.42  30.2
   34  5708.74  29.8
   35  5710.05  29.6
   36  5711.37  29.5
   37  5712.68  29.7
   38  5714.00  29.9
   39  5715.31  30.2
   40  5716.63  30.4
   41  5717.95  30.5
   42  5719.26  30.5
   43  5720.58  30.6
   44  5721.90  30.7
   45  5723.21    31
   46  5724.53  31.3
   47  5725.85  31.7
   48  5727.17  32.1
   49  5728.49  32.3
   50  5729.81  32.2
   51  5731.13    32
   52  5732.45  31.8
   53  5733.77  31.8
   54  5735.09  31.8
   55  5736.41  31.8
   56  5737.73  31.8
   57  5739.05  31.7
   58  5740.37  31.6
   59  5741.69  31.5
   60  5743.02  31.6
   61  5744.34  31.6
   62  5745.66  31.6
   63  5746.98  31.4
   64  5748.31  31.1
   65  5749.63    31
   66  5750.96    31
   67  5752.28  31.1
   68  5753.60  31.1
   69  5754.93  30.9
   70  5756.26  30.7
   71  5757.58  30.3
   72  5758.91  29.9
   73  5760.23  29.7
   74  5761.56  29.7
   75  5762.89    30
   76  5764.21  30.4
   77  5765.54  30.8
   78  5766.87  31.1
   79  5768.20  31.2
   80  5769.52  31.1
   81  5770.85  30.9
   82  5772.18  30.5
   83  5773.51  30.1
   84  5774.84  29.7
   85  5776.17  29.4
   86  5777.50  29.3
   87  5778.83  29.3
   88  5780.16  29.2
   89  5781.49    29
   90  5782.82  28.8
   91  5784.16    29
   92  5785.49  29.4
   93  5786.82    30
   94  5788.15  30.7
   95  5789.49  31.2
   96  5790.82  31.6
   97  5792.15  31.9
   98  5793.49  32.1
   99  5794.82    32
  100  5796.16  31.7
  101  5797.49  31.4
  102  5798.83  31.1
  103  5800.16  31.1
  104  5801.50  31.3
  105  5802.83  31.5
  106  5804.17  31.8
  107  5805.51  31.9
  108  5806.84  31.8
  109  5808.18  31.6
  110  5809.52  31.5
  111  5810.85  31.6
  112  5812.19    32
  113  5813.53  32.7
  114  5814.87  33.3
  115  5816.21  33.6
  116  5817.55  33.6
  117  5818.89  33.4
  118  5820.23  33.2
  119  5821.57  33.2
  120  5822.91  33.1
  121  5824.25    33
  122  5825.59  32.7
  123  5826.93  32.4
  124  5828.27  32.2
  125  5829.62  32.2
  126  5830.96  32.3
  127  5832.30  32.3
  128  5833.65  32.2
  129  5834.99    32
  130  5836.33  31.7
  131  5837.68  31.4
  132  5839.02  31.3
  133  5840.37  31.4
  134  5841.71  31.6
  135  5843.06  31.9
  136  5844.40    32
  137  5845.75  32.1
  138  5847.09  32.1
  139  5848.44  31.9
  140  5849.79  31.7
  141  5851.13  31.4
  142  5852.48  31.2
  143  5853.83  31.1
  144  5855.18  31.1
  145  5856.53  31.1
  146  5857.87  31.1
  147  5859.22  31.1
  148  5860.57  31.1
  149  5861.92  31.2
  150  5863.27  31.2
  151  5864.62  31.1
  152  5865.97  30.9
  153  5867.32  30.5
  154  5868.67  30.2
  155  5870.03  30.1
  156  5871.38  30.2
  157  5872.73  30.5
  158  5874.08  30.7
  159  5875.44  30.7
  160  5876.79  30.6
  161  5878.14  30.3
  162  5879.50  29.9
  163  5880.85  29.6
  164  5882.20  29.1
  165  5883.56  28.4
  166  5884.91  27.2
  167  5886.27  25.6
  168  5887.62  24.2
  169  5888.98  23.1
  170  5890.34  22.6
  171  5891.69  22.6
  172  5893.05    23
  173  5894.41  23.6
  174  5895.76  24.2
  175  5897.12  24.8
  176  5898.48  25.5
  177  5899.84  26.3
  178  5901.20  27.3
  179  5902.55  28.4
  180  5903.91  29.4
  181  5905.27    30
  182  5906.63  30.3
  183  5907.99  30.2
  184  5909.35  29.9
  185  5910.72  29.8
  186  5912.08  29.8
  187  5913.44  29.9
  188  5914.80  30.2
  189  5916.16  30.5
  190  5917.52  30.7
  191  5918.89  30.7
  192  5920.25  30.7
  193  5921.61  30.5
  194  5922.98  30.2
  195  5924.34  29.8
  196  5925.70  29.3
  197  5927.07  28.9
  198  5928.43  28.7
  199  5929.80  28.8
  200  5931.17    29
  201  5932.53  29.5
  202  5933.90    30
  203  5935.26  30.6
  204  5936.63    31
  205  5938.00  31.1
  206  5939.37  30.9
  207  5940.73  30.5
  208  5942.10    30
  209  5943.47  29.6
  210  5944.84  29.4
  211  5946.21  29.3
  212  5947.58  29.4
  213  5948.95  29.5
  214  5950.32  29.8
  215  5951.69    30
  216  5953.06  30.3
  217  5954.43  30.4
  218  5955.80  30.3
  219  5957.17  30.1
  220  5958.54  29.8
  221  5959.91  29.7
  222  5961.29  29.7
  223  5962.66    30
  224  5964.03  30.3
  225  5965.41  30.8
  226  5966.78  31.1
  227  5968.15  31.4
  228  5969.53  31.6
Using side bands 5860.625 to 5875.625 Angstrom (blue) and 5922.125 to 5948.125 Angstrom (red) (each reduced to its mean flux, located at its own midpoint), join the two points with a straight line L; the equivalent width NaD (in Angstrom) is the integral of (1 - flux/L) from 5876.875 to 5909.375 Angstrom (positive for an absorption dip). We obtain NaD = 3.7 Angstrom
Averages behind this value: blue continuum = 30.7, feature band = 26.9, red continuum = 29.8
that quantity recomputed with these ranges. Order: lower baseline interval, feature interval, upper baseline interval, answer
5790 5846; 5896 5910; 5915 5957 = 1.14 Angstrom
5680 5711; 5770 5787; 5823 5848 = 1.06 Angstrom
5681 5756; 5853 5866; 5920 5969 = -0.30 Angstrom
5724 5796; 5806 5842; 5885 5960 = -2.80 Angstrom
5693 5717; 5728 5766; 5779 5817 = -0.40 Angstrom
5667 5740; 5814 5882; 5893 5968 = -3.67 Angstrom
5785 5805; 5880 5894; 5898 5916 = 1.87 Angstrom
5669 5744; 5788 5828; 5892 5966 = -2.57 Angstrom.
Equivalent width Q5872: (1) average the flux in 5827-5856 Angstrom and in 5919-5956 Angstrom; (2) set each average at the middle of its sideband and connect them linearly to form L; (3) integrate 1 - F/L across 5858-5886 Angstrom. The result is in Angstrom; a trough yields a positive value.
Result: 0.9 Angstrom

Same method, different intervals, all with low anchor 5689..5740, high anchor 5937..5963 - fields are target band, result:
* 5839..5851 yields -0.5 Angstrom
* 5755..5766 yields 0.2 Angstrom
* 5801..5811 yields -0.3 Angstrom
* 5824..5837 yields -0.7 Angstrom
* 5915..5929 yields 0.0 Angstrom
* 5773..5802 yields 0.3 Angstrom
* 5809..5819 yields -0.7 Angstrom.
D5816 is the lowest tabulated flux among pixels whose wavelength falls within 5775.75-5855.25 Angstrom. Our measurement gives 28.8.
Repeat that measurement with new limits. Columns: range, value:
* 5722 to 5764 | 29.7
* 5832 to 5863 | 31.1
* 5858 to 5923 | 22.6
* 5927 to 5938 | 28.7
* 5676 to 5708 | 30.2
